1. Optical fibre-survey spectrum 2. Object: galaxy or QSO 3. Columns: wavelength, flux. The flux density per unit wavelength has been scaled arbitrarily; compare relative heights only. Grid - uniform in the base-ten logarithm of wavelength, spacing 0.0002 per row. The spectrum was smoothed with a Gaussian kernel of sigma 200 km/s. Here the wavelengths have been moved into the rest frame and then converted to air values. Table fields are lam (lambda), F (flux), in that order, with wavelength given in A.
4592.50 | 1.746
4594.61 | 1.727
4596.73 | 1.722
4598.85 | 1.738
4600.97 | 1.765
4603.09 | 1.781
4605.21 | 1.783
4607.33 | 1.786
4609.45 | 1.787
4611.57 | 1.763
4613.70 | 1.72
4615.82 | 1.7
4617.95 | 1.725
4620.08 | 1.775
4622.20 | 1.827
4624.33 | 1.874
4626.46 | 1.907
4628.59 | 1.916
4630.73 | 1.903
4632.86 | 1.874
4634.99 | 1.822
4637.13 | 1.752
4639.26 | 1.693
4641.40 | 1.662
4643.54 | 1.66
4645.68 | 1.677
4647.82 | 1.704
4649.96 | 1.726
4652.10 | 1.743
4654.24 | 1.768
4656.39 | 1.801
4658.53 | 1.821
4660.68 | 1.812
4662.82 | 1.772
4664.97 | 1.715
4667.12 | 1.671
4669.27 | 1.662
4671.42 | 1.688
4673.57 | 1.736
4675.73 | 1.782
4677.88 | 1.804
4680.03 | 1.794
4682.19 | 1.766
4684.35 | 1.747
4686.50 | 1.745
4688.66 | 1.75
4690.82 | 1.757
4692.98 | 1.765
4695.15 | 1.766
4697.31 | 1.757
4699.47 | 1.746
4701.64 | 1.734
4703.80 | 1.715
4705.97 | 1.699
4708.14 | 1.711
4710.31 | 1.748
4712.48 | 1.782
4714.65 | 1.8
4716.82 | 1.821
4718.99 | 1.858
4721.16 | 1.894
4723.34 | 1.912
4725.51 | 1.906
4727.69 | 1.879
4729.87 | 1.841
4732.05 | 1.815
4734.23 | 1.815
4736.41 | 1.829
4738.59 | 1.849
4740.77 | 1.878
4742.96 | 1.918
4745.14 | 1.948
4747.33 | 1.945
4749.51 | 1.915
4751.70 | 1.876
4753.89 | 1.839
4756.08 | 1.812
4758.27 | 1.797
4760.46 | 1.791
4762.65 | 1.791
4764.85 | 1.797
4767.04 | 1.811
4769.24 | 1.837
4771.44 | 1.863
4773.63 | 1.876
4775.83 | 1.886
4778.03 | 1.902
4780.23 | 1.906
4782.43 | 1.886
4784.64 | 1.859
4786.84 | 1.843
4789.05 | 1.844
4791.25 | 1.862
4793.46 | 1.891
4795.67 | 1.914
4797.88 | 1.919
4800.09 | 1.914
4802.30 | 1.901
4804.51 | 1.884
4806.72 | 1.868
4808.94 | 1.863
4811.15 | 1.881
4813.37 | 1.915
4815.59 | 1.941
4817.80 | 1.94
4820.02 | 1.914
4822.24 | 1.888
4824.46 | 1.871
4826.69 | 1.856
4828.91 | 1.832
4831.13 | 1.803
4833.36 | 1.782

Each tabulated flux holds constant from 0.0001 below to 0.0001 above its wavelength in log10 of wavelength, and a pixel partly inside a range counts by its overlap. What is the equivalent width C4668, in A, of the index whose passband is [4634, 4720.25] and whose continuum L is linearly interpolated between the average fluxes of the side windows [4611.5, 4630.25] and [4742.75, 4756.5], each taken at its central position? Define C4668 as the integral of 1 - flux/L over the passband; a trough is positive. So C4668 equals 4.5 A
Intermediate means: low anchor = 1.81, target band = 1.75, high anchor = 1.9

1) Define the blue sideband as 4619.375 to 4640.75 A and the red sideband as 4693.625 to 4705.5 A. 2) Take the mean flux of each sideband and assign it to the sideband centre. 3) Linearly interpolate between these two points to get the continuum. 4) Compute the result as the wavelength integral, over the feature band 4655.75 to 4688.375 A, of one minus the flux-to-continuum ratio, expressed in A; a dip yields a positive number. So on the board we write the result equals 0.4 A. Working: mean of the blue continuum 1.83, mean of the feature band 1.75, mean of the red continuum 1.74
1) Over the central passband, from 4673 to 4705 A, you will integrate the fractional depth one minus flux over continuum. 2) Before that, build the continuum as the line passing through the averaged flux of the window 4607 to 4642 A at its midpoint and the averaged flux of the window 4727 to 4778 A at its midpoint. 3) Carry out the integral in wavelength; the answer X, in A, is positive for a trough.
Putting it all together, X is 1.2 A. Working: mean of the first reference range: 1.8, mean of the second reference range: 1.85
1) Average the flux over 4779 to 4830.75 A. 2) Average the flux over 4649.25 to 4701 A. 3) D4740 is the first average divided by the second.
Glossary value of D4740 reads 1.08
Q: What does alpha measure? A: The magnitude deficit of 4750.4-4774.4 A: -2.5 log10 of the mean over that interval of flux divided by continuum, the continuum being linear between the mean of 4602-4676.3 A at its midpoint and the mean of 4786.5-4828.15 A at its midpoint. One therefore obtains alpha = 0.02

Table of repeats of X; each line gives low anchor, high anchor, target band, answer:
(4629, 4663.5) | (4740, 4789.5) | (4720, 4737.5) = -0.3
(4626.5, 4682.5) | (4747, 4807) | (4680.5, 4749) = 0.1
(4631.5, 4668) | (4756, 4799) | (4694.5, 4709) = 0.5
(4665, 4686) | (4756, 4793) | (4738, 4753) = -0.7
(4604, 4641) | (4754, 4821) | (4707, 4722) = 0.3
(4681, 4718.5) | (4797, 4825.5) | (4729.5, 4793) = -0.8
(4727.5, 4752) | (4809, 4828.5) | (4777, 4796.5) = 0.1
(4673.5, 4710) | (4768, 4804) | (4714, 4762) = -1.2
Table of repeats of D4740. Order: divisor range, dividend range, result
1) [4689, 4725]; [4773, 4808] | 1.06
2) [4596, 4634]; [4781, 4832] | 1.05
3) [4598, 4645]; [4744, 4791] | 1.04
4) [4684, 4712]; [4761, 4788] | 1.06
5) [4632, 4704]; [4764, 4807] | 1.07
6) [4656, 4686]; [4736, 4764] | 1.06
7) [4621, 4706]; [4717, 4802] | 1.06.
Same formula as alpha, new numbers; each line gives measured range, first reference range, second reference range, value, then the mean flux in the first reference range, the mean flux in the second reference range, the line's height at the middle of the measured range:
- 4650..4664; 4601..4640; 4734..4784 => 0.02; 1.8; 1.86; 1.82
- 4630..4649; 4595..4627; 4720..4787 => 0.03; 1.77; 1.86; 1.79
